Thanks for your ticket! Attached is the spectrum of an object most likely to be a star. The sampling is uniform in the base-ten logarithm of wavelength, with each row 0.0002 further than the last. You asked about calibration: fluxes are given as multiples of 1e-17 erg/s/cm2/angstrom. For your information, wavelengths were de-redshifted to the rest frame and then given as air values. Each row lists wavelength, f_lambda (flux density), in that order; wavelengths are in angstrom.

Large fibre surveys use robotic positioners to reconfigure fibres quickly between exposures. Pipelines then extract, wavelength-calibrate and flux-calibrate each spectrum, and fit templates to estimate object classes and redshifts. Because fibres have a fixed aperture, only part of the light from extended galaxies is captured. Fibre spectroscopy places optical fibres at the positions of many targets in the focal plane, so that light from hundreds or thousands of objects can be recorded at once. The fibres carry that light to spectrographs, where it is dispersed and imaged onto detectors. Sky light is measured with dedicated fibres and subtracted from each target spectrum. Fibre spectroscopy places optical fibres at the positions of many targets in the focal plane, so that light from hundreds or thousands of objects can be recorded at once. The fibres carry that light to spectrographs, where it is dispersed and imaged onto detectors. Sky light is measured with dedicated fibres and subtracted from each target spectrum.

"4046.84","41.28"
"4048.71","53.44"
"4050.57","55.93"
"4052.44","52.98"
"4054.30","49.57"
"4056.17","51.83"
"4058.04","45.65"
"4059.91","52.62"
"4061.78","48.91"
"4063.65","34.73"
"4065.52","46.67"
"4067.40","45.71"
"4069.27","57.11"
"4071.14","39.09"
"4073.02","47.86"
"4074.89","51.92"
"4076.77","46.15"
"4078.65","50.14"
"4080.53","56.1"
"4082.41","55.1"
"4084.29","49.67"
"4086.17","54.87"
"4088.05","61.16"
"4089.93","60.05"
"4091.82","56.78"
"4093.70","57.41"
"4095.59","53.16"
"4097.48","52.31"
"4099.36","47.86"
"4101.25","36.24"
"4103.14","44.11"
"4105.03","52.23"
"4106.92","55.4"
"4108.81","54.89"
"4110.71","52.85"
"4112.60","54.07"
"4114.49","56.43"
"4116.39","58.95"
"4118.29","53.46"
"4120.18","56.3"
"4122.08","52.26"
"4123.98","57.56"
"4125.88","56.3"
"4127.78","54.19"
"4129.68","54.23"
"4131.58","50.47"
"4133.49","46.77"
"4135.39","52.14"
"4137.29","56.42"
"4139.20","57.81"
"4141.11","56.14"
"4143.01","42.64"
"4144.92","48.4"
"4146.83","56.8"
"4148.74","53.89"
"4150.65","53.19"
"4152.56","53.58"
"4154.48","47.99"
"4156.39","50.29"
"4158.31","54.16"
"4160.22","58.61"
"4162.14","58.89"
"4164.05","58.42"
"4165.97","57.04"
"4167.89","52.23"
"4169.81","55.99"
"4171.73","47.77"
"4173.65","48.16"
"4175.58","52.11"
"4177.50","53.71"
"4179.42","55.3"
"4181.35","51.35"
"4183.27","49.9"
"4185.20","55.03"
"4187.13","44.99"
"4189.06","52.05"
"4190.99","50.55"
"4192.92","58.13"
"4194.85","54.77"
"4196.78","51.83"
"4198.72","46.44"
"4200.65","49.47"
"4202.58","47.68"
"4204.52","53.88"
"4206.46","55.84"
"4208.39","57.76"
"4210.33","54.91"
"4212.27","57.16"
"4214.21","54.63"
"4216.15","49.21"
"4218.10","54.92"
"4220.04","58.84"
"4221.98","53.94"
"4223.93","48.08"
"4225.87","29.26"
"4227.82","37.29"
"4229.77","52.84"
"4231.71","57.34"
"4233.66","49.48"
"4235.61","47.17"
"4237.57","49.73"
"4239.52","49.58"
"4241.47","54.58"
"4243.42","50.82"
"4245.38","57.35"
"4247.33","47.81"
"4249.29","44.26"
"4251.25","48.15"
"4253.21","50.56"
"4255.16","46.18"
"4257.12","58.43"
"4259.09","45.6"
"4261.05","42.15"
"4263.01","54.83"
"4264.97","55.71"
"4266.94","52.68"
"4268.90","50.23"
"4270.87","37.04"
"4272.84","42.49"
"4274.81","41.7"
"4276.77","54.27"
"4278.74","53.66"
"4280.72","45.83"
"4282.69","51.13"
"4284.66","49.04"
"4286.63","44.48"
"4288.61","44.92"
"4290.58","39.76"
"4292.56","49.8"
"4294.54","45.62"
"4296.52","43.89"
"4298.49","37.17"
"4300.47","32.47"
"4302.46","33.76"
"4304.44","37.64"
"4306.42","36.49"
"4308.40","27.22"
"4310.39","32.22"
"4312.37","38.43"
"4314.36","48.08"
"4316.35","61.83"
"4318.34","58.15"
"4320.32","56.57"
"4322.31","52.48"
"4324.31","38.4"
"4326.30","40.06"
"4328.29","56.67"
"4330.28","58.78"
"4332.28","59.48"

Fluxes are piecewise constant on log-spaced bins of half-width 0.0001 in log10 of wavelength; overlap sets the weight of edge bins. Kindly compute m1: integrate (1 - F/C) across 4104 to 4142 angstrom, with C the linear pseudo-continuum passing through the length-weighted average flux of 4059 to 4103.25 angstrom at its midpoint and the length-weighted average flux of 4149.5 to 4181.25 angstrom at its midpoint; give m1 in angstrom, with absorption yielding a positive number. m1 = -1.82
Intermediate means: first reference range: 50.4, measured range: 54.4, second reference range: 53.5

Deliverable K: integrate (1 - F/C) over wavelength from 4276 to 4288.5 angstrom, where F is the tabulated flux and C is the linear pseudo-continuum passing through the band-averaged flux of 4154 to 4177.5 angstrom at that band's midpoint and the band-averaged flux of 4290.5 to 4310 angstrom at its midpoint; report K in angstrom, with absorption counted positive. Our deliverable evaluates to -2.8 angstrom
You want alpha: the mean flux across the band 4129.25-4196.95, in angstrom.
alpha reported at 52.8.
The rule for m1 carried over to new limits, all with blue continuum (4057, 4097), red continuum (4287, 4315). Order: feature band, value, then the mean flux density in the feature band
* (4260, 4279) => -3.5 angstrom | 48.3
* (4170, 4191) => -2.6 angstrom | 51.2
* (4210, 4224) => -3.4 angstrom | 54.3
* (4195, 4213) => -3.5 angstrom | 52.8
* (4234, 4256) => -4.0 angstrom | 49.7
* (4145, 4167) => -3.6 angstrom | 54.5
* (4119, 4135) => -1.7 angstrom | 53.5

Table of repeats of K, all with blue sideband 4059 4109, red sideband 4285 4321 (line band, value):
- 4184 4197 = -1.6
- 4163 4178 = -1.8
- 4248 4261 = -1.1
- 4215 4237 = -1.7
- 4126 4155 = -2.3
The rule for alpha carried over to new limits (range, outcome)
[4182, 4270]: 50.9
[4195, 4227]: 51.5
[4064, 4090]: 50.9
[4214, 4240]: 49.3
